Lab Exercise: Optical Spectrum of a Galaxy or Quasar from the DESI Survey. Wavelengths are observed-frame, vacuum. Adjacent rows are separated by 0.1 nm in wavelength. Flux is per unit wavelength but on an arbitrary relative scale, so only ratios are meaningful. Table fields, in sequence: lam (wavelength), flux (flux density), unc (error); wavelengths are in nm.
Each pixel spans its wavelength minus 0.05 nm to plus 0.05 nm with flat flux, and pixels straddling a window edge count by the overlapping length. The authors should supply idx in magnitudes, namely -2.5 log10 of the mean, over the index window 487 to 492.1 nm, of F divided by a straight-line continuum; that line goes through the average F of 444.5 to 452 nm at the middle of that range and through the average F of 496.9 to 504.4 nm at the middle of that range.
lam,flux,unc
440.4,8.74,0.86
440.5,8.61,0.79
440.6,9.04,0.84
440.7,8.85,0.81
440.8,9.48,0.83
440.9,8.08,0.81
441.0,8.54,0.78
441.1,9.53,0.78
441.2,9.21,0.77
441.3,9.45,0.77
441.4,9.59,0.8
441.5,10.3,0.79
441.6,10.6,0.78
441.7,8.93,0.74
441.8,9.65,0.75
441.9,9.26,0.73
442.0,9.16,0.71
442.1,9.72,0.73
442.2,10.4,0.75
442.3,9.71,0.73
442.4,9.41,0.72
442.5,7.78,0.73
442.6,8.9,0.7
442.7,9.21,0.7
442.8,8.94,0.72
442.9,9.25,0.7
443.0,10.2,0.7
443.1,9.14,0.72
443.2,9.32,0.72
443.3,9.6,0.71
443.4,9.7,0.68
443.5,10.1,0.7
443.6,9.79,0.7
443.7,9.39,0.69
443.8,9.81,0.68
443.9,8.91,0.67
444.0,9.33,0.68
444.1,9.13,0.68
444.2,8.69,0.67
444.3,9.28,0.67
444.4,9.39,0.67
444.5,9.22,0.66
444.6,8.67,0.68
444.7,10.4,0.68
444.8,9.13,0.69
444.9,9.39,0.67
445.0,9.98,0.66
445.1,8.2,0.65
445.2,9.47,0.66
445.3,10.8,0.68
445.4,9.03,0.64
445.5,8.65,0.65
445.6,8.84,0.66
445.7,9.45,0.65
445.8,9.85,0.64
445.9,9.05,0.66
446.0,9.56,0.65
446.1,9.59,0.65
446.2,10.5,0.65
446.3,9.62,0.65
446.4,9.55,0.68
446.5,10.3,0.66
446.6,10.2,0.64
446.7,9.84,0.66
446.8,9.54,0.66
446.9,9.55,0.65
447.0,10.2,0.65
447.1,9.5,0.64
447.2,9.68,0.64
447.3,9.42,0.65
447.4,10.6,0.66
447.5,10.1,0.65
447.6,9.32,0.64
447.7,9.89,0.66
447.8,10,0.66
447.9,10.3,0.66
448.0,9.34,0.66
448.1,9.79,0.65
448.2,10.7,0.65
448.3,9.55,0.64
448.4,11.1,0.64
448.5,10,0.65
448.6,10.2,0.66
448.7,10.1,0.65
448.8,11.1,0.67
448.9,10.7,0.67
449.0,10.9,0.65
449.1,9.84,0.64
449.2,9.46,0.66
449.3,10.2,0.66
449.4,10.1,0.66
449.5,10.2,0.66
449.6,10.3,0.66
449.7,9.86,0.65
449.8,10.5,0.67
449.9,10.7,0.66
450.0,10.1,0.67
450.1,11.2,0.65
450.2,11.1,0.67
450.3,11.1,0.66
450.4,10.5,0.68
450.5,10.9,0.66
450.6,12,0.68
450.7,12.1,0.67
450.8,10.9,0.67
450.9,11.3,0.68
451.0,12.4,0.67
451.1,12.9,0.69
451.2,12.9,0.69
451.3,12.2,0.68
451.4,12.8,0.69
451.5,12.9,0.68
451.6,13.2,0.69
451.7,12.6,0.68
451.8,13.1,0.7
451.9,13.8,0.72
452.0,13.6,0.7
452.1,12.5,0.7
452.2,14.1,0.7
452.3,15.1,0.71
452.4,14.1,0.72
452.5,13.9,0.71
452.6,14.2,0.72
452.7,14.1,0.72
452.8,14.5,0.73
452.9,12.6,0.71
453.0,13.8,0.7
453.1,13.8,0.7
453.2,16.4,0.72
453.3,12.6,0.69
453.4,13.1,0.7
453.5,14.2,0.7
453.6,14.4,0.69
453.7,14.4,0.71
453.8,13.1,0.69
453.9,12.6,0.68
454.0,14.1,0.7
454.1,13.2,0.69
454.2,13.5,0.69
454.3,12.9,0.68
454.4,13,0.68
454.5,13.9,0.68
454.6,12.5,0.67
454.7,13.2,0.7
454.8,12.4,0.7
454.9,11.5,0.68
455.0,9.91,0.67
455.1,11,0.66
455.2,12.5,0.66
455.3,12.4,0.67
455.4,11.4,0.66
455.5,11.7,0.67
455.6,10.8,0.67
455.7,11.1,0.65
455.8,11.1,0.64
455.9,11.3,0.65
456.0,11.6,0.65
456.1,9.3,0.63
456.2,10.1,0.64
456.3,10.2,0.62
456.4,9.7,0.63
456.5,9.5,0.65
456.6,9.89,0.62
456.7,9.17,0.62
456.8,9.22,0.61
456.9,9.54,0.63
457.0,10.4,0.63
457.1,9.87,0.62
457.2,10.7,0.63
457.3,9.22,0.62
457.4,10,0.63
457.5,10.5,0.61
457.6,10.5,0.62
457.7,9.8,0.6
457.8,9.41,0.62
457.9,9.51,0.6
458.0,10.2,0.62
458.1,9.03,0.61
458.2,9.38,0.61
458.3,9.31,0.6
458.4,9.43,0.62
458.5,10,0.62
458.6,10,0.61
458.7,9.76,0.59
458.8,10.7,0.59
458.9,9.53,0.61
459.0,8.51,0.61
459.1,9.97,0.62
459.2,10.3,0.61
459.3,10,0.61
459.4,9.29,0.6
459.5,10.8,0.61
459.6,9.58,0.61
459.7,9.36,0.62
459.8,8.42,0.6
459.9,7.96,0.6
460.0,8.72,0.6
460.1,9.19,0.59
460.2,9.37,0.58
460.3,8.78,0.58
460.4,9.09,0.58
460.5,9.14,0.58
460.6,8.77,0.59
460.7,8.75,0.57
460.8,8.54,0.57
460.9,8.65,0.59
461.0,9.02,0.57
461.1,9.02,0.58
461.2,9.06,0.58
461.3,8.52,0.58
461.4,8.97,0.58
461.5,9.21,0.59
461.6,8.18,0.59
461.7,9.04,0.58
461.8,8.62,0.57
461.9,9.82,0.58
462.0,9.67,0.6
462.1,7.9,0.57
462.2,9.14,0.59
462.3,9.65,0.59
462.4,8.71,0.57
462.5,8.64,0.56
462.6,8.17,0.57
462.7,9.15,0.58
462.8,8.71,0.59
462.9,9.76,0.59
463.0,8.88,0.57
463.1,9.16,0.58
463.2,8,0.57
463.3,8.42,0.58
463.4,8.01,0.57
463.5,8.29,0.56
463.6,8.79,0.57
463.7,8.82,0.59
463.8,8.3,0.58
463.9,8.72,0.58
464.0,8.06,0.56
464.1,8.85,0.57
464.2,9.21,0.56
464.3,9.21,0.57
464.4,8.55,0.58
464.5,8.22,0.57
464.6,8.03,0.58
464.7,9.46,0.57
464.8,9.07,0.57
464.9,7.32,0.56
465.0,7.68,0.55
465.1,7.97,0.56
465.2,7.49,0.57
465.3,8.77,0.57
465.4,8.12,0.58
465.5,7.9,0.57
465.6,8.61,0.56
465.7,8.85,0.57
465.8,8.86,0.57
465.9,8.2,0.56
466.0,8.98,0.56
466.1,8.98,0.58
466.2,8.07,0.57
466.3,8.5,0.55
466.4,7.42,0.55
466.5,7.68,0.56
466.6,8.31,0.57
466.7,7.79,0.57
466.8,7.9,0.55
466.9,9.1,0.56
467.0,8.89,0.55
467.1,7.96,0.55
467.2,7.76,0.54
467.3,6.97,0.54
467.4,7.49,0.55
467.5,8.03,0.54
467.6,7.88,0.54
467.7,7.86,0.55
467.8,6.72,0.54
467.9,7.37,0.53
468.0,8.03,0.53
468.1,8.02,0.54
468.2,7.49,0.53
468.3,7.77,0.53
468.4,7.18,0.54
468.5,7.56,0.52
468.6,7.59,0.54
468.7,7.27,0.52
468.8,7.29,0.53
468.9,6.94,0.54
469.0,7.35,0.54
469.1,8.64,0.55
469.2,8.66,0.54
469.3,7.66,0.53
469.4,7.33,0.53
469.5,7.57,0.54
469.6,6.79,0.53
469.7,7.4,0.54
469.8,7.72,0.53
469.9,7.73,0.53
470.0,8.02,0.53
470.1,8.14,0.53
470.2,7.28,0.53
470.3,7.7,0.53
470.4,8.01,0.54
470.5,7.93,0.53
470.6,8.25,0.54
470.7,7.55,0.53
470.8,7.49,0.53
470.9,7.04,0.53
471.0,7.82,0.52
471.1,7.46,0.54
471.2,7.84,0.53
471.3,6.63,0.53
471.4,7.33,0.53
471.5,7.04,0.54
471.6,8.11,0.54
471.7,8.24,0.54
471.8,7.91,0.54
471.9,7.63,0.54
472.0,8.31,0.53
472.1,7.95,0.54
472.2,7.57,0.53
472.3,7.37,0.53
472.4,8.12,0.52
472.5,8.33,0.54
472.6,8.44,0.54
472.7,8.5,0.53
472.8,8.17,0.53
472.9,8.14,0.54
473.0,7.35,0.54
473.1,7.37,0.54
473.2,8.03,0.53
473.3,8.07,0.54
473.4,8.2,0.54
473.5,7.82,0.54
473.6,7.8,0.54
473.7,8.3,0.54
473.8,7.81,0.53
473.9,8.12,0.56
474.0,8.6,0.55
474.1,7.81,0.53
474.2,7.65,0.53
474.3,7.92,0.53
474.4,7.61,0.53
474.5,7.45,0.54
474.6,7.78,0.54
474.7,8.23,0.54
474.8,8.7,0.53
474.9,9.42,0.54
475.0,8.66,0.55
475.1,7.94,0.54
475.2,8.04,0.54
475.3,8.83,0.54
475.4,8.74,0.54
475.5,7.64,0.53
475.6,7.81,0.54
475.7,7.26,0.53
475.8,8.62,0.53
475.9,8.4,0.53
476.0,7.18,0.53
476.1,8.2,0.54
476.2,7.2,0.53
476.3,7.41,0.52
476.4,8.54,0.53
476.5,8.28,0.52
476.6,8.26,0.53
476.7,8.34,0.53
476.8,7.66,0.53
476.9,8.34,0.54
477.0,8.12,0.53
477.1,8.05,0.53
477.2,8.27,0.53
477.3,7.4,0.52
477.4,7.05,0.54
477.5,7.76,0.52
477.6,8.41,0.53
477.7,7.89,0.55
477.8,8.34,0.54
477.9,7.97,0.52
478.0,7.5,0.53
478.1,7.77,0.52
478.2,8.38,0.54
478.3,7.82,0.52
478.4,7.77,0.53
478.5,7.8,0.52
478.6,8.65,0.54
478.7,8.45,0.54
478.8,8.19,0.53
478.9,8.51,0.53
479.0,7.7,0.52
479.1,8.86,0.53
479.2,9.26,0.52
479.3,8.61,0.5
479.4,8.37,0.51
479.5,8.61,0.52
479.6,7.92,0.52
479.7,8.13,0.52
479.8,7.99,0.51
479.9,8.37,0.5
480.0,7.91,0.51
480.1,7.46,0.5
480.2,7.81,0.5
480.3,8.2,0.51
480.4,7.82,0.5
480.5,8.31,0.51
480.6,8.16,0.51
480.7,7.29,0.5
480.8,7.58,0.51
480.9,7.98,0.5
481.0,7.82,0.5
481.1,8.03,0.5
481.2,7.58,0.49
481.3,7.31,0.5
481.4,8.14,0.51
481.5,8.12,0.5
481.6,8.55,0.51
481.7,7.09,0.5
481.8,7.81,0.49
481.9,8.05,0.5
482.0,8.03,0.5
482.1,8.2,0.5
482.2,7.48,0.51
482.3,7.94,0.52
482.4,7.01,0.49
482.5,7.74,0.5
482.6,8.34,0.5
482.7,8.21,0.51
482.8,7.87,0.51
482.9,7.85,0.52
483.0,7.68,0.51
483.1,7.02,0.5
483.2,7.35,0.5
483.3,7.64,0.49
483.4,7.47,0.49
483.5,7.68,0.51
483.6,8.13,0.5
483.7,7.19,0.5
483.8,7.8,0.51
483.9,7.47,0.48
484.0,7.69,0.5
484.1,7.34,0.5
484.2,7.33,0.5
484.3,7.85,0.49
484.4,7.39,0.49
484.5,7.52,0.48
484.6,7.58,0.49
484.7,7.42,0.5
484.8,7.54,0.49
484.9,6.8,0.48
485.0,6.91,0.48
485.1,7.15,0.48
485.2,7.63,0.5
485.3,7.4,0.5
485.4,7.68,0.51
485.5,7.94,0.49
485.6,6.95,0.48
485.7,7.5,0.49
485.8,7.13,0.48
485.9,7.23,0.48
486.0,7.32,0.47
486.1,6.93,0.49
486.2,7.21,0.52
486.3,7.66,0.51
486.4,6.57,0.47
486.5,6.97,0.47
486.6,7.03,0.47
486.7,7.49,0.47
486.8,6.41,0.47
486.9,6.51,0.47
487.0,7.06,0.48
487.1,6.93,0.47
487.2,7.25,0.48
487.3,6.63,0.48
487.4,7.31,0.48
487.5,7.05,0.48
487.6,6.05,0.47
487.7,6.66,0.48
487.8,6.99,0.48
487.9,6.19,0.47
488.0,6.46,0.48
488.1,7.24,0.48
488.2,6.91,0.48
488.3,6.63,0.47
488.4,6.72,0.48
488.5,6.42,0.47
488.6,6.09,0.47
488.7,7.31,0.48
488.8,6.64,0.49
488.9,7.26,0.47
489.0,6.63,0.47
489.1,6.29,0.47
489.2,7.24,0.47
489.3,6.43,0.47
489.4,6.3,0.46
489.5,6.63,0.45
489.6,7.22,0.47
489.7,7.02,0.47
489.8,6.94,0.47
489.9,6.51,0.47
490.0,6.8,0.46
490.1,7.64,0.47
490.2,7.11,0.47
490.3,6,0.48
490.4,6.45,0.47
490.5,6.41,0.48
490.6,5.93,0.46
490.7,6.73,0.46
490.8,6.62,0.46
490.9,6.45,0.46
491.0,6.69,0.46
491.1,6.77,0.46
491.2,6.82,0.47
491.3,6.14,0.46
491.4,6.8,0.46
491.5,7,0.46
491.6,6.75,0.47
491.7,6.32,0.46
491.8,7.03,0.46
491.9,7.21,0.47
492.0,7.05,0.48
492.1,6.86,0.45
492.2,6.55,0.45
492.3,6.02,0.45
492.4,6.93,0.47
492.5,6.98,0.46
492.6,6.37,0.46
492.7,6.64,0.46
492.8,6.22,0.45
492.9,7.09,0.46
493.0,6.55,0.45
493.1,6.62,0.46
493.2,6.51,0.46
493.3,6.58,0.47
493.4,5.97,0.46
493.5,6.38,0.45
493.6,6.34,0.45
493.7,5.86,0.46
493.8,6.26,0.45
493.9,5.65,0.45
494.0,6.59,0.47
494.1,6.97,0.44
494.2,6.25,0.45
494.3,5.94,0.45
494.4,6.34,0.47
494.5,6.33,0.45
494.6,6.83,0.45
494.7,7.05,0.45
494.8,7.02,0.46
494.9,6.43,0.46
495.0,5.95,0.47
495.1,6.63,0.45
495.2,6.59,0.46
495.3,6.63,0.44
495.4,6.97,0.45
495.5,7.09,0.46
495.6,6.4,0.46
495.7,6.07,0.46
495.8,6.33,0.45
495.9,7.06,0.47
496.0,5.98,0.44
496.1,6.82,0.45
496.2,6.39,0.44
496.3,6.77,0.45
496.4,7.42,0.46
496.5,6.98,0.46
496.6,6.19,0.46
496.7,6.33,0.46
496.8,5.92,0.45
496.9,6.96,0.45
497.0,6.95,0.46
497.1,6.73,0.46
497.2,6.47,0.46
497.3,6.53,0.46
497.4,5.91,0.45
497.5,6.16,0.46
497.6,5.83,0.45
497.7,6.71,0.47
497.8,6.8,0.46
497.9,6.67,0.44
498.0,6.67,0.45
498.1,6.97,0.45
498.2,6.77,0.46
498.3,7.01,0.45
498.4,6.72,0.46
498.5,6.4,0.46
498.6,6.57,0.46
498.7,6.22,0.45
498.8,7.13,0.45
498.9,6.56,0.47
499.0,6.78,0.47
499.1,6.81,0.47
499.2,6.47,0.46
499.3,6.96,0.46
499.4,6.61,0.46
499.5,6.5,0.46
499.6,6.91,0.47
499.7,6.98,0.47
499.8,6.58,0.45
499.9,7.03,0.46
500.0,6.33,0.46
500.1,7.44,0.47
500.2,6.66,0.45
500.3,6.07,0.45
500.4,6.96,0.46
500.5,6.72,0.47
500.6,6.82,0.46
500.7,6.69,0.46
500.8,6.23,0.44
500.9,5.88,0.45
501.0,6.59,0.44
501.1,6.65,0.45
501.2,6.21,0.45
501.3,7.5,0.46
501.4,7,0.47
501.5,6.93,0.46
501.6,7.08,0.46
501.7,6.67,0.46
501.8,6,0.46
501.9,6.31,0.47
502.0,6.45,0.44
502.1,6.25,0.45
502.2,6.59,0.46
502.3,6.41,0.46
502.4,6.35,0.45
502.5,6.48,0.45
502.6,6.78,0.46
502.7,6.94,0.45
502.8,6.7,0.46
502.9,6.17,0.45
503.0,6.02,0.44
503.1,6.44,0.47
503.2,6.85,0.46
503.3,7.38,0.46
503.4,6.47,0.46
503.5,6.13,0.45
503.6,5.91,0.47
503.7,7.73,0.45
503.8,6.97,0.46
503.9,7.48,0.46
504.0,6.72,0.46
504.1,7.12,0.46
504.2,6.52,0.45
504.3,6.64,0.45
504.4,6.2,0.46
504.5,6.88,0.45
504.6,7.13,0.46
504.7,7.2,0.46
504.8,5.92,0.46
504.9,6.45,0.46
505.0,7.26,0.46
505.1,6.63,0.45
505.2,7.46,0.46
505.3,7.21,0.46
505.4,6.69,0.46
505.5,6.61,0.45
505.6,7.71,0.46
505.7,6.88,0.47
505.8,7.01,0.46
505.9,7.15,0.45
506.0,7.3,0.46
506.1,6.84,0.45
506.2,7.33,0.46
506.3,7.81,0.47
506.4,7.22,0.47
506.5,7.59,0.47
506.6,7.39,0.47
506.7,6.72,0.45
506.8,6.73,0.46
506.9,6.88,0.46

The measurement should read 0.11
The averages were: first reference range 10.5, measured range 6.74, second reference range 6.64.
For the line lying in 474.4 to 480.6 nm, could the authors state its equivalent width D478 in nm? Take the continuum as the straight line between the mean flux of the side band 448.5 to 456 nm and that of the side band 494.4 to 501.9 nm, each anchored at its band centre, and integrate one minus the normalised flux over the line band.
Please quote 0.701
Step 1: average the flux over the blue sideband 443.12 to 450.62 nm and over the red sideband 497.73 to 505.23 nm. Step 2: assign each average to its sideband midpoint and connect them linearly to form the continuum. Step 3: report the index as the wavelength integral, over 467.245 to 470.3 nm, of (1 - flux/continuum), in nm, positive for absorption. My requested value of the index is 0.356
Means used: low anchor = 9.87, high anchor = 6.68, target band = 7.59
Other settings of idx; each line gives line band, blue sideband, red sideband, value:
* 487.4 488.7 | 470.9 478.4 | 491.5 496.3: 0.048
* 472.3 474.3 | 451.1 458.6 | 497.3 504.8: 0.217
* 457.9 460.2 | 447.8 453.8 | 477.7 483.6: 0.143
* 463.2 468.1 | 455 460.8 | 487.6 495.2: 0.113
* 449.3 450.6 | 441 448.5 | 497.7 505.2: -0.140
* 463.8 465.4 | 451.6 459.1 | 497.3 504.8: 0.255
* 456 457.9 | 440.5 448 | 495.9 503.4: -0.122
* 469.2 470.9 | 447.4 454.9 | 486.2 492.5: 0.222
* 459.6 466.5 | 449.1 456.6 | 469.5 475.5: 0.149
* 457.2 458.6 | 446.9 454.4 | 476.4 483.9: 0.116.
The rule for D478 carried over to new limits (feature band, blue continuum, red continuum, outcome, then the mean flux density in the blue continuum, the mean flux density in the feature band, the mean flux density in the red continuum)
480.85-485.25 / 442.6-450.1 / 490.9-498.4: -0.189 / 9.75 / 7.65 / 6.57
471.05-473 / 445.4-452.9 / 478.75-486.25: 0.207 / 11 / 7.83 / 7.75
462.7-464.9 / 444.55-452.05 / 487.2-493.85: 0.099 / 10.5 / 8.67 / 6.66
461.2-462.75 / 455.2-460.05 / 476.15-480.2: 0.111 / 9.99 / 8.9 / 8.08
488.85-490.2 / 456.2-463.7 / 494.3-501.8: 0.070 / 9.28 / 6.85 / 6.63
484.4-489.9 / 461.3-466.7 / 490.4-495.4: -0.021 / 8.58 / 6.98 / 6.55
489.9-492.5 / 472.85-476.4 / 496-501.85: 0.144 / 8.01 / 6.69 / 6.64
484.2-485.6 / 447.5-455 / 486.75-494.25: -0.002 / 12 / 7.42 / 6.65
